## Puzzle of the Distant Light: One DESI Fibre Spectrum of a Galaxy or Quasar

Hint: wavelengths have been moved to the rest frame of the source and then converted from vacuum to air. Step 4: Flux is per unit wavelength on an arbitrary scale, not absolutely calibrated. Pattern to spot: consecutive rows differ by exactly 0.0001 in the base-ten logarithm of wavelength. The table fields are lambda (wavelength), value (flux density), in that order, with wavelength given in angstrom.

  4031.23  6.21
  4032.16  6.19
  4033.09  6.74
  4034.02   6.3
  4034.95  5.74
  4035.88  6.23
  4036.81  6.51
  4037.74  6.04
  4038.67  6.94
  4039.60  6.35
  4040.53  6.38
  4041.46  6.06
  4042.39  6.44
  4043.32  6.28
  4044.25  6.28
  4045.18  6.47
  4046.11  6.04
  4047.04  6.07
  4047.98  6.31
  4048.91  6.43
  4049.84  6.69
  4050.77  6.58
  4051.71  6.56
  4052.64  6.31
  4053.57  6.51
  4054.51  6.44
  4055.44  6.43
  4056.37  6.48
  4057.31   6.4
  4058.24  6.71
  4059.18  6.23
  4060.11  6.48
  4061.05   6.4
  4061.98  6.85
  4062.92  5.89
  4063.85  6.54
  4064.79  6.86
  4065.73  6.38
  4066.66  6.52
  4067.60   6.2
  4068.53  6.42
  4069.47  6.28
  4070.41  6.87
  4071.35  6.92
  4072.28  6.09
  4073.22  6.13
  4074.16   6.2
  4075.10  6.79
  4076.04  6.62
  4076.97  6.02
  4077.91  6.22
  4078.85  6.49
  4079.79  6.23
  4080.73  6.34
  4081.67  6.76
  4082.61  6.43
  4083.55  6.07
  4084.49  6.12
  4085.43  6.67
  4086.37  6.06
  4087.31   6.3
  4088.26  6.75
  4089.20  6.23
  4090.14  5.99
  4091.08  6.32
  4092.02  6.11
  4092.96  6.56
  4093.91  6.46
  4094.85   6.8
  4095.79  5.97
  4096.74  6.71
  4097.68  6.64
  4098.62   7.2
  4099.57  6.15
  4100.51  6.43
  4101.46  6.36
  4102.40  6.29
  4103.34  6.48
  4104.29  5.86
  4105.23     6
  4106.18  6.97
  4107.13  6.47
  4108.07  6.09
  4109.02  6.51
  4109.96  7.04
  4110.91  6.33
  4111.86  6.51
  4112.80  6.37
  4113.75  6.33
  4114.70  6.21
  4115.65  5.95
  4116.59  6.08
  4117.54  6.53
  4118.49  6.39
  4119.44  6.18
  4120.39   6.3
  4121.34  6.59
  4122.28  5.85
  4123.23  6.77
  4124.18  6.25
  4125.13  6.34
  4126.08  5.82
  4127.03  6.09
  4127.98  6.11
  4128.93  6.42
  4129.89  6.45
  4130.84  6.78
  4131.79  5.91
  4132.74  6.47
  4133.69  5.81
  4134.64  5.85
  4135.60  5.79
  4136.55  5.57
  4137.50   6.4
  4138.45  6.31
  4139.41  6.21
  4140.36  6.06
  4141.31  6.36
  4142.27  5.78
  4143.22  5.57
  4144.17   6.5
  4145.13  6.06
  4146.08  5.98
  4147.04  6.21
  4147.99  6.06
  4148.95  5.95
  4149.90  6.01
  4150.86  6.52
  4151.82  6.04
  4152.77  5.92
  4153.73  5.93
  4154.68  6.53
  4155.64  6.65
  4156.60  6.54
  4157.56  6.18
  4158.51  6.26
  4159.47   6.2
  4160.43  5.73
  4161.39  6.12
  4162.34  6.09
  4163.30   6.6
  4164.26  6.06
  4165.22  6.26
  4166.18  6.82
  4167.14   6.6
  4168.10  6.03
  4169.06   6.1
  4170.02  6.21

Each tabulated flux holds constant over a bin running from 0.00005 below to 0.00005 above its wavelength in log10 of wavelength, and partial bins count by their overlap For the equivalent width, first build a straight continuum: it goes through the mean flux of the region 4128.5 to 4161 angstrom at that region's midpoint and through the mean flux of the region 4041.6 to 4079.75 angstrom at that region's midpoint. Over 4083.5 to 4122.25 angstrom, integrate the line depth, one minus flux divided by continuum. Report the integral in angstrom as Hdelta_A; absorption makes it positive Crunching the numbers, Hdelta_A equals -0.6 angstrom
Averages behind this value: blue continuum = 6.42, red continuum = 6.15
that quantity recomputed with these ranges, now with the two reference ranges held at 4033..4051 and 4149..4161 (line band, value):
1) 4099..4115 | -0.3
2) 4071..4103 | -0.6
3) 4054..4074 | -0.5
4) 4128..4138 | 0.1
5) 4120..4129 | 0.0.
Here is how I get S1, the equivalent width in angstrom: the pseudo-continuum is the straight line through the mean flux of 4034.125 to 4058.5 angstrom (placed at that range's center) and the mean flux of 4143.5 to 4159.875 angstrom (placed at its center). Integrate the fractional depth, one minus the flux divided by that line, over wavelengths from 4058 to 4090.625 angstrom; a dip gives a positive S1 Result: -0.4 angstrom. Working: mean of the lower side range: 6.37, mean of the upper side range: 6.2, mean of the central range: 6.4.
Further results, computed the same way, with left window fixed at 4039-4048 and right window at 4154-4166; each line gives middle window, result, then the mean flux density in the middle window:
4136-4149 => 0.42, 6.08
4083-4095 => -0.10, 6.33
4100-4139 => 0.02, 6.27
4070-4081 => -0.23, 6.41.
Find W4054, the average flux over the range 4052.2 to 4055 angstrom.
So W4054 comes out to 6.42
